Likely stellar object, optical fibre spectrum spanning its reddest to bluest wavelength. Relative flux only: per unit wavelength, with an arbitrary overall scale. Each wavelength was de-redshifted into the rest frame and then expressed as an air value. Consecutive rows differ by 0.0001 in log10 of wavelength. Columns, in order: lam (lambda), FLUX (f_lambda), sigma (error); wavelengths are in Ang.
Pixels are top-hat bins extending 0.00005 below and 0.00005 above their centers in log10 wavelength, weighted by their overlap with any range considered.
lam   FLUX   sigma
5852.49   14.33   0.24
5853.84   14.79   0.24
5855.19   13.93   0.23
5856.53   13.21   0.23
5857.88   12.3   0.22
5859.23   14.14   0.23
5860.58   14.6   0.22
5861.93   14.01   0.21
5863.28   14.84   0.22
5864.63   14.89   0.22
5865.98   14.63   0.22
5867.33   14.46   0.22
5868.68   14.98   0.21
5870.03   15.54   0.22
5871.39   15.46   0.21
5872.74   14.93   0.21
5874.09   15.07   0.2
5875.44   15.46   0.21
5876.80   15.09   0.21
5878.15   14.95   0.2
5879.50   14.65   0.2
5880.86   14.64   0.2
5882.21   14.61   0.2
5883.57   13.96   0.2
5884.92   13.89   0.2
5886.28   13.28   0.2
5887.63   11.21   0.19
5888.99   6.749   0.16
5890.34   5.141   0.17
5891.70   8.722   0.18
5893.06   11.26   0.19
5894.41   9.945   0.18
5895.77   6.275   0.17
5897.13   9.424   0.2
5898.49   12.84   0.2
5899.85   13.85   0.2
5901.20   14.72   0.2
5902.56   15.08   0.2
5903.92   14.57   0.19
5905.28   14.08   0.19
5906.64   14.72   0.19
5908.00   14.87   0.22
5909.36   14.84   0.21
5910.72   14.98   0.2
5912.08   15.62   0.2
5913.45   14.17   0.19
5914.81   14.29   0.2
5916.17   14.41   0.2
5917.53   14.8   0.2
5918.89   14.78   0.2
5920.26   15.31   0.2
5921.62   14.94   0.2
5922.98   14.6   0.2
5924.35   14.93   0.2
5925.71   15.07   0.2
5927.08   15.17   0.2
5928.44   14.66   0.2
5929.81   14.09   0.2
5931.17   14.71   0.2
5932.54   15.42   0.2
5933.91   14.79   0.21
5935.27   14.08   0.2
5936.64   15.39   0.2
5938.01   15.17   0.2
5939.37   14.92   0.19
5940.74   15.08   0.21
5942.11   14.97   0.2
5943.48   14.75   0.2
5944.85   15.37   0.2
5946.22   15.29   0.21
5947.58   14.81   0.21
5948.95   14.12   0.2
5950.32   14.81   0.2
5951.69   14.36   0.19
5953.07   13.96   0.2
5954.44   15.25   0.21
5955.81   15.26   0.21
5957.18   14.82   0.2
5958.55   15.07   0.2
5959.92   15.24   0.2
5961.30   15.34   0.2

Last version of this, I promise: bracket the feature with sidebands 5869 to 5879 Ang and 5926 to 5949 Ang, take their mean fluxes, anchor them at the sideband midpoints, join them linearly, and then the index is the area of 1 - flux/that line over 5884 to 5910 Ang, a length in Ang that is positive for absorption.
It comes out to 5.5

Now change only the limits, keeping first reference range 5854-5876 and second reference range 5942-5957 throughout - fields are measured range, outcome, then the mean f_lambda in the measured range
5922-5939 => -0.1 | 14.8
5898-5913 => 0.1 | 14.6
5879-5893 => 2.8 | 11.6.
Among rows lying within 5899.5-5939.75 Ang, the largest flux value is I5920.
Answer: 15.62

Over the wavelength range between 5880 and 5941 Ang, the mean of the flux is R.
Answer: 13.6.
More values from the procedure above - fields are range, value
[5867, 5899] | 12.6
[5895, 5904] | 12.2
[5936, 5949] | 15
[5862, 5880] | 15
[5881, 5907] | 11.8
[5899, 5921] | 14.7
